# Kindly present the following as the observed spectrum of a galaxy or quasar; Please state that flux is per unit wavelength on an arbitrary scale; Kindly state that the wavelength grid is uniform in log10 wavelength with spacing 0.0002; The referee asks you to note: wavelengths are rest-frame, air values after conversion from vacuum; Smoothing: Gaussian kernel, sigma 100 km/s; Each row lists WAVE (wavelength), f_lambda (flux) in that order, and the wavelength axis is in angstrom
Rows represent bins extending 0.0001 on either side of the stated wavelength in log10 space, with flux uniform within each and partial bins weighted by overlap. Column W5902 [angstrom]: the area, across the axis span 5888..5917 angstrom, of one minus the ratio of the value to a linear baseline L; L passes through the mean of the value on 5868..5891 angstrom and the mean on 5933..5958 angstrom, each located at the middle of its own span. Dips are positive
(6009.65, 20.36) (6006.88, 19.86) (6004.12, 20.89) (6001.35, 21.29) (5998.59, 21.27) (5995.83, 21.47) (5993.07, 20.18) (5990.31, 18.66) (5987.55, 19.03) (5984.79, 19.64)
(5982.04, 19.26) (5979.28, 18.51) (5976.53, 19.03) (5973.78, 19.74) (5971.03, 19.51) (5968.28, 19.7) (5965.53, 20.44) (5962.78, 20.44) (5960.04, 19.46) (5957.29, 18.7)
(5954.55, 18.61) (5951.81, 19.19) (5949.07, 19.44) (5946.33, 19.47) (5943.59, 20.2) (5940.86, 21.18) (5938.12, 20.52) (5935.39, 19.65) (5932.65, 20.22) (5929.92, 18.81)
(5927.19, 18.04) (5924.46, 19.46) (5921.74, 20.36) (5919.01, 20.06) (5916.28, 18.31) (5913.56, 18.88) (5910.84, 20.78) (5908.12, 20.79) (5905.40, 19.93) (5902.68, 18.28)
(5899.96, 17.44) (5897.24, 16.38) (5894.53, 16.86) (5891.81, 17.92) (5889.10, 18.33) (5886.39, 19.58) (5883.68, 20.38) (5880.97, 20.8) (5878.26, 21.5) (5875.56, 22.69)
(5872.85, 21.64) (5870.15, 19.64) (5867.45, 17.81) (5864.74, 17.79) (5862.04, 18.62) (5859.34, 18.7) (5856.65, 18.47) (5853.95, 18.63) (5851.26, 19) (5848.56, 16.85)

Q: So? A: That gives 2.3 angstrom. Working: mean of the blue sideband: 20.4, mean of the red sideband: 19.7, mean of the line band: 18.5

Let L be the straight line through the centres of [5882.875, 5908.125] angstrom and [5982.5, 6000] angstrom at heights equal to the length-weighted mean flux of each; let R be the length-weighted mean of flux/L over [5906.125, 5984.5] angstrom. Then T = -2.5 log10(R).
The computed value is -0.020 mag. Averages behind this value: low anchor 18.4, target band 19.6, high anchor 20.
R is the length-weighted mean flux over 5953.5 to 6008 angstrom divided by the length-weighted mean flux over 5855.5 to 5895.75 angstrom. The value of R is 1.02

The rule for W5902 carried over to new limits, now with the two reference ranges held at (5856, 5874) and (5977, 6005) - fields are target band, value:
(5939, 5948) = -0.31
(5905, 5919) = -0.31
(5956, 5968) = -0.02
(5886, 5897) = 0.74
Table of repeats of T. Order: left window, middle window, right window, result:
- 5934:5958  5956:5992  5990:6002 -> 0.047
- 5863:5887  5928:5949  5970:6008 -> 0.006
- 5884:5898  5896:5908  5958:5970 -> 0.003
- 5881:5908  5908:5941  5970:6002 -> -0.040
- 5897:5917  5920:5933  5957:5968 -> -0.002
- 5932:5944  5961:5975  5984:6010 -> 0.020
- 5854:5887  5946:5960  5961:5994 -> 0.027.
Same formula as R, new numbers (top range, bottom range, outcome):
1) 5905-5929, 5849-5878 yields 1.02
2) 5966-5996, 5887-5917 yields 1.05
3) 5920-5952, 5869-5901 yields 1.01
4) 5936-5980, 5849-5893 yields 1.01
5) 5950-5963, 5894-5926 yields 1.01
